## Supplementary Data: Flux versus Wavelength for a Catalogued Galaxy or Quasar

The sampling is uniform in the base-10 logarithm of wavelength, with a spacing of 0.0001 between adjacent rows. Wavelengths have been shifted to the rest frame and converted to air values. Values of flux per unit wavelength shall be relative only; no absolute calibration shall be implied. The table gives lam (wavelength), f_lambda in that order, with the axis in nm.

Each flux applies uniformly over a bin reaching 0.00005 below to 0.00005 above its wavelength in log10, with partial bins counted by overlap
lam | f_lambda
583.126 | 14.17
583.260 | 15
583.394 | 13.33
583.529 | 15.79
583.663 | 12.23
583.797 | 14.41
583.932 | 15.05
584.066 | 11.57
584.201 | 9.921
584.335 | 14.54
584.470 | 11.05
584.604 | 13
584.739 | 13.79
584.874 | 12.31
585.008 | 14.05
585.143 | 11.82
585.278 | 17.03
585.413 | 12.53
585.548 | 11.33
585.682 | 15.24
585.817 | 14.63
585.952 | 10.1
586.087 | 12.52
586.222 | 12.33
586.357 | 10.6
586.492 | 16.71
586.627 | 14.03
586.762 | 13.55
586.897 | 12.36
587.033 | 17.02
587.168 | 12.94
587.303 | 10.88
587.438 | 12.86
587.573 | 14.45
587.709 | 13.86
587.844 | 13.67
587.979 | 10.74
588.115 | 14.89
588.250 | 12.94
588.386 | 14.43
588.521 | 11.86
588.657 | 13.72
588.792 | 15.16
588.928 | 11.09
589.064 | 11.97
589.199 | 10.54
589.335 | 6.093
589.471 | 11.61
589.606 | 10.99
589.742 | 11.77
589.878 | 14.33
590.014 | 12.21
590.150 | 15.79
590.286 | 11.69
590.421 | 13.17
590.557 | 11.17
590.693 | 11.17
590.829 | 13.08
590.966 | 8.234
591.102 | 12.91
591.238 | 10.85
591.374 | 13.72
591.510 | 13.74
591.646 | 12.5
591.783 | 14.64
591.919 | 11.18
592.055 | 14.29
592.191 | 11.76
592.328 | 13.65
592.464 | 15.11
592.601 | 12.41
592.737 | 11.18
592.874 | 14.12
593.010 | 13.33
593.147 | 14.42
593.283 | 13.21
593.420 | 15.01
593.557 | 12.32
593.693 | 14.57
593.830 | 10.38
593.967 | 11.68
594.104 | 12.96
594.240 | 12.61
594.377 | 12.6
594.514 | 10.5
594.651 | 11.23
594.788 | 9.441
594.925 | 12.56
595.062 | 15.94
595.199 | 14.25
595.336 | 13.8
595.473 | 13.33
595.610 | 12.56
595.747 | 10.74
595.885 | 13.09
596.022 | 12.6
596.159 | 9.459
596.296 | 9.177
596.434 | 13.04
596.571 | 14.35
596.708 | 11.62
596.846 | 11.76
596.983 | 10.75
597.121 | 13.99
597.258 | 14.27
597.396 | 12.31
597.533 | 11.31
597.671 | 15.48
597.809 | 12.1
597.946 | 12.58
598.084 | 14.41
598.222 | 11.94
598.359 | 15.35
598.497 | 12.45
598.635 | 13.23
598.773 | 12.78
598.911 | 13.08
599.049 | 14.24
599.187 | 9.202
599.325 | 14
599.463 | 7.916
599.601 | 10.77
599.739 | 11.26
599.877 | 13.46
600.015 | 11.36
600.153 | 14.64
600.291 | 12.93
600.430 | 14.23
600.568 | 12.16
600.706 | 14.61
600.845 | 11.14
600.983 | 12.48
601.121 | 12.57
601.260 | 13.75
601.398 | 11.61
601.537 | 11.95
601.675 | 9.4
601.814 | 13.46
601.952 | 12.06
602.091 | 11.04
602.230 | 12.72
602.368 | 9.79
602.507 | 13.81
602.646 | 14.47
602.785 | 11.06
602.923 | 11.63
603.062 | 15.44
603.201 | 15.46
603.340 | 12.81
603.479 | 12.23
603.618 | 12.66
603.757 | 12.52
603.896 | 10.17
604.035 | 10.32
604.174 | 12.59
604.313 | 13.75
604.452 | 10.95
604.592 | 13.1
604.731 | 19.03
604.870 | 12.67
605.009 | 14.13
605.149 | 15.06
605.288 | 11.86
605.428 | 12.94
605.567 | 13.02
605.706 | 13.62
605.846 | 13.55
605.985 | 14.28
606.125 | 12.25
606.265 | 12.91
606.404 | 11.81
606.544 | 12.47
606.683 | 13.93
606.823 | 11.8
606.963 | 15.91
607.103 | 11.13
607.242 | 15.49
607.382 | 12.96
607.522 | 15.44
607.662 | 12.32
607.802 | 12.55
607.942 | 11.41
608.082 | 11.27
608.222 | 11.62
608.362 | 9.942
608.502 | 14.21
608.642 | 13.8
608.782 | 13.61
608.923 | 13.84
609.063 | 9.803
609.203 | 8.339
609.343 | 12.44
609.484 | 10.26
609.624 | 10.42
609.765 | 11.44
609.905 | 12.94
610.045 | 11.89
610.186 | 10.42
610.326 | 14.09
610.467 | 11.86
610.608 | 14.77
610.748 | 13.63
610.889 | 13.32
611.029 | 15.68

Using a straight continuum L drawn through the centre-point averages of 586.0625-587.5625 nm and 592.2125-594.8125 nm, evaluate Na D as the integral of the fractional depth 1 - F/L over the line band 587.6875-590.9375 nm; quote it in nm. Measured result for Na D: 0.19 nm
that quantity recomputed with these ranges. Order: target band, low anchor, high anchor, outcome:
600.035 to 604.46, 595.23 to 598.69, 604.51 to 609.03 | 0.146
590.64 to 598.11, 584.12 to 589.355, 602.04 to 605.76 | 0.185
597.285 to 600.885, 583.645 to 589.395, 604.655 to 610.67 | 0.045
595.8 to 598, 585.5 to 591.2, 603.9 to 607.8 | 0.098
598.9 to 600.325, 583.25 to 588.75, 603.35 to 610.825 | 0.096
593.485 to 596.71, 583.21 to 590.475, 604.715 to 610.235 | 0.140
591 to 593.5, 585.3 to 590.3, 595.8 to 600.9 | -0.088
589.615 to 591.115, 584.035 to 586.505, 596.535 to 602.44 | 0.054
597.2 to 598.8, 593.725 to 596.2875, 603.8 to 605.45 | -0.096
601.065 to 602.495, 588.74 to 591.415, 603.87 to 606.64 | 0.099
